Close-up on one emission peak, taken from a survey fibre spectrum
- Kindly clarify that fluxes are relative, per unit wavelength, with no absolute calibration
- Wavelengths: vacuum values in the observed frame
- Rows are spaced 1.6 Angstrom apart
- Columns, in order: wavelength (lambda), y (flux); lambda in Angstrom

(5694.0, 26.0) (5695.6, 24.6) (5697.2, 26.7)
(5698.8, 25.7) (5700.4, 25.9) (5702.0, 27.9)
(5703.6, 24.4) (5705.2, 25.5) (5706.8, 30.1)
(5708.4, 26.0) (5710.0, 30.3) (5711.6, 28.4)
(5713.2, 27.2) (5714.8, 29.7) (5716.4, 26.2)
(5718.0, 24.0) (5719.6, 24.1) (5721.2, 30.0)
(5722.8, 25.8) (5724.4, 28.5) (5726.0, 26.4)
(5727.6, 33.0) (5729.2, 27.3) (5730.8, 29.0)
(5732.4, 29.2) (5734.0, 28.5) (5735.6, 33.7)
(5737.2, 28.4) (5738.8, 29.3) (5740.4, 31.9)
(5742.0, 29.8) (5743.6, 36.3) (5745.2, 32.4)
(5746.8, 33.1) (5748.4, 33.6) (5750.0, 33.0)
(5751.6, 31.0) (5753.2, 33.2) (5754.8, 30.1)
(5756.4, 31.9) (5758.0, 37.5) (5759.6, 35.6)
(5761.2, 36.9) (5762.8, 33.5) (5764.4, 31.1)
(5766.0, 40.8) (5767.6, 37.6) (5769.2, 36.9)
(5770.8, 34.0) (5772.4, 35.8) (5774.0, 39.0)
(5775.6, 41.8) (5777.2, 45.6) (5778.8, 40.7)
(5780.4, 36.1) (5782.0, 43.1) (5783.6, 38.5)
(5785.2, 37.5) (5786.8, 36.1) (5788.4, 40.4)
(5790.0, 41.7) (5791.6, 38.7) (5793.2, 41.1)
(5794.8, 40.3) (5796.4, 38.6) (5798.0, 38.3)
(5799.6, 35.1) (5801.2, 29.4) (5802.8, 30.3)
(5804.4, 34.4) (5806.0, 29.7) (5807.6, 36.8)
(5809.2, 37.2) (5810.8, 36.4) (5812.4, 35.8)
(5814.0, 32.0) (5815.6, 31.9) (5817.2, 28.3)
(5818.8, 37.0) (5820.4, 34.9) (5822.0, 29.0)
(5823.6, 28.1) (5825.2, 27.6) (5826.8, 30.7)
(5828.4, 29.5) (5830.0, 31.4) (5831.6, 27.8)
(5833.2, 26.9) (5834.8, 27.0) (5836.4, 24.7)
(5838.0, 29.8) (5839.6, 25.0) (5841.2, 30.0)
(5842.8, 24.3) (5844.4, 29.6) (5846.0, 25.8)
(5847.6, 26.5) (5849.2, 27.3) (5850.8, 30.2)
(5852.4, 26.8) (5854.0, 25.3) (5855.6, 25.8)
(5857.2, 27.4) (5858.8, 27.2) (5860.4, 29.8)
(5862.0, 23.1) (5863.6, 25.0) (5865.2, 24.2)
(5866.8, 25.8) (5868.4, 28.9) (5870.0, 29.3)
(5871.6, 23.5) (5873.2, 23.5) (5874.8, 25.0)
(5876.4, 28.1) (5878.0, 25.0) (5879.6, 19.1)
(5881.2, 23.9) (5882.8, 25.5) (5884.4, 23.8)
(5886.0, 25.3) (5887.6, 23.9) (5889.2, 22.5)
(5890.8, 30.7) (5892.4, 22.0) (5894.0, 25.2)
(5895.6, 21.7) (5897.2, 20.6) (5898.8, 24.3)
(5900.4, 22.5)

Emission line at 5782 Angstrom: Mg II 2798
